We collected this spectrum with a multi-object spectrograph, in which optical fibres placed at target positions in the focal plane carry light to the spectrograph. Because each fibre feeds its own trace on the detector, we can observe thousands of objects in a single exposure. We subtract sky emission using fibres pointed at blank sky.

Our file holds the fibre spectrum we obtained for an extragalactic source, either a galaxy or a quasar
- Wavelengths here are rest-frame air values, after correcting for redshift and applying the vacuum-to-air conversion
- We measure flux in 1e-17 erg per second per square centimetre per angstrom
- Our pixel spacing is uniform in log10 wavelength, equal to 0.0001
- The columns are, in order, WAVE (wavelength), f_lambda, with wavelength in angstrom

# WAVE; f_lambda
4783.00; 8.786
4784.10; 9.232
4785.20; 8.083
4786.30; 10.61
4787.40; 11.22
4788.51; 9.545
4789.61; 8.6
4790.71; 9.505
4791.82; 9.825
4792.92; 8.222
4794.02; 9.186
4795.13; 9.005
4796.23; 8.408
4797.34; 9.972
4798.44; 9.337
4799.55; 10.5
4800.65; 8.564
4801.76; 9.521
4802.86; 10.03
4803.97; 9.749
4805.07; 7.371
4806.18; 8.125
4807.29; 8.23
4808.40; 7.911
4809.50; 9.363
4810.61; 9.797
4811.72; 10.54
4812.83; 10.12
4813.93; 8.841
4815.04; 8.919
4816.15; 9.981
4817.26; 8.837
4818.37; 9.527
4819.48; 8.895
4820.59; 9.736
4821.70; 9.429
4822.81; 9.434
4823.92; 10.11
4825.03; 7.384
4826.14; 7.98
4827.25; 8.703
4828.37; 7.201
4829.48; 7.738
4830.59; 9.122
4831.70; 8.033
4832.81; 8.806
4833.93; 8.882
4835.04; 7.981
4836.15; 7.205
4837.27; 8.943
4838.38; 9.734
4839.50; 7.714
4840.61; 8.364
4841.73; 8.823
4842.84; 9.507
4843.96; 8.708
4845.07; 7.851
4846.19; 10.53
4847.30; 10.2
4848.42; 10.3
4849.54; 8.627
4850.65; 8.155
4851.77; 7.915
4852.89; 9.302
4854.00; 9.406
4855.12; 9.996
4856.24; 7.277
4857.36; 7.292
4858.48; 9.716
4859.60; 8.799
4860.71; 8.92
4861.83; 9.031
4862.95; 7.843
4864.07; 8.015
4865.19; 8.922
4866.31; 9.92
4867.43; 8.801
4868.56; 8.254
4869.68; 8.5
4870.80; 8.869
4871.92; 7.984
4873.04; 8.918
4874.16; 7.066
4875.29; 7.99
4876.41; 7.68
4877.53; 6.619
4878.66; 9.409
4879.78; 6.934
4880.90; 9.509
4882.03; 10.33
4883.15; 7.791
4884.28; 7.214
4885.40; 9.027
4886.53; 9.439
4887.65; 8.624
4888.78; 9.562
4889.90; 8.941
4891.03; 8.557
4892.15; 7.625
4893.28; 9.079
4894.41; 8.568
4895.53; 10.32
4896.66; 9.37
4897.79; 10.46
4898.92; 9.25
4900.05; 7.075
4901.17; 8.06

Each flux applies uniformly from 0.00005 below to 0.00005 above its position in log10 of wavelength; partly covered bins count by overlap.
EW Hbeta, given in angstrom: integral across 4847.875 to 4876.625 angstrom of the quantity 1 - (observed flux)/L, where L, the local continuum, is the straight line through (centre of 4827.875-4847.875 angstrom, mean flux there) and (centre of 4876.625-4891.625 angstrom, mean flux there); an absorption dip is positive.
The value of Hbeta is 0.0 angstrom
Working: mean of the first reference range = 8.64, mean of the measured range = 8.61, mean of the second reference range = 8.59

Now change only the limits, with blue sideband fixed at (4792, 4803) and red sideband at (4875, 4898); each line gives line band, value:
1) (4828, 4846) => 1.09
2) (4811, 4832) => 0.29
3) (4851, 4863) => 0.24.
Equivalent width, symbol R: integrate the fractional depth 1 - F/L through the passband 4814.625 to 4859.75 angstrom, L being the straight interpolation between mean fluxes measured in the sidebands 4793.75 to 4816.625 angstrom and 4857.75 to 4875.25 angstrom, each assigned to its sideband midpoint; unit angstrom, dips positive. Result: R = 0.4 angstrom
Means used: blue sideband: 9.21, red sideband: 8.6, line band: 8.8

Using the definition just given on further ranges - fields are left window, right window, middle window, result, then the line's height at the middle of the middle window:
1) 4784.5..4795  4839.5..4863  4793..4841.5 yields 1.4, 9.17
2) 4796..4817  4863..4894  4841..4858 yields -0.3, 8.79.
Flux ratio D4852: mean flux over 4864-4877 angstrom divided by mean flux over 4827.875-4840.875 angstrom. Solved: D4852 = 1.01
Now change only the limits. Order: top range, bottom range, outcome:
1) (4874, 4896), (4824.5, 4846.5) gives 1.01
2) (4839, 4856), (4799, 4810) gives 1.01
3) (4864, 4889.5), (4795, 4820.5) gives 0.92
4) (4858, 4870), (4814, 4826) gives 0.96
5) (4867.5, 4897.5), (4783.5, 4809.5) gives 0.93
